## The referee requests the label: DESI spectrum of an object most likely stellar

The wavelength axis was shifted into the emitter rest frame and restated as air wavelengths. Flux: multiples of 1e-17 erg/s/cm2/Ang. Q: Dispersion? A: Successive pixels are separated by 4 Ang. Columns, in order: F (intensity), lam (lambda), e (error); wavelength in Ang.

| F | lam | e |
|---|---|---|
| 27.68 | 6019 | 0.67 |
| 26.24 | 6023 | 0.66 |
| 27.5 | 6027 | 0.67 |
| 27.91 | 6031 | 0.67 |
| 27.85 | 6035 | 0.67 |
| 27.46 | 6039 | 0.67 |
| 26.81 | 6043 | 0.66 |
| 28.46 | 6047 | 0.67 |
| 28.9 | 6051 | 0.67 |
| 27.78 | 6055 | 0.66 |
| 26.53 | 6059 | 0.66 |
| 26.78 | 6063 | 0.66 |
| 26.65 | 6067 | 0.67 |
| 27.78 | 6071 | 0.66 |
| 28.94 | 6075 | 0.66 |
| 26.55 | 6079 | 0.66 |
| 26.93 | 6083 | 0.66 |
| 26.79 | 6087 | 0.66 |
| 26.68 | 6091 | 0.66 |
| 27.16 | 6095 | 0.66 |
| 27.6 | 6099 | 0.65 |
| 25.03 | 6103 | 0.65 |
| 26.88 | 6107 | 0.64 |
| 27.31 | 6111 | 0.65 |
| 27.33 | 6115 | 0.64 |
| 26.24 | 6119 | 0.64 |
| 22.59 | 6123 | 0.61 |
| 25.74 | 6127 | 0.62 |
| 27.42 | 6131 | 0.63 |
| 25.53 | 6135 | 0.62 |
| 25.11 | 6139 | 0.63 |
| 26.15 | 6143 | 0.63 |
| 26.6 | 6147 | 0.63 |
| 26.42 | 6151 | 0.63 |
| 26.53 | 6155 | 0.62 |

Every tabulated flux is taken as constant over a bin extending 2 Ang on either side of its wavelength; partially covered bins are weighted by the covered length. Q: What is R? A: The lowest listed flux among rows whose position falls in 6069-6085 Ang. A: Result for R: 26.55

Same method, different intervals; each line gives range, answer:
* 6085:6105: 25.03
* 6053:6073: 26.53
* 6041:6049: 26.81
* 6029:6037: 27.85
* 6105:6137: 22.59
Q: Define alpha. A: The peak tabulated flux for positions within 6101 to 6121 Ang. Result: 27.33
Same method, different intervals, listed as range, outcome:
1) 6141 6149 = 26.6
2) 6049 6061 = 28.9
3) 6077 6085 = 26.93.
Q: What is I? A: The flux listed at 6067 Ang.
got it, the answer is 26.65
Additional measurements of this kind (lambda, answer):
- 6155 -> 26.53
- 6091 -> 26.68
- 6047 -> 28.46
